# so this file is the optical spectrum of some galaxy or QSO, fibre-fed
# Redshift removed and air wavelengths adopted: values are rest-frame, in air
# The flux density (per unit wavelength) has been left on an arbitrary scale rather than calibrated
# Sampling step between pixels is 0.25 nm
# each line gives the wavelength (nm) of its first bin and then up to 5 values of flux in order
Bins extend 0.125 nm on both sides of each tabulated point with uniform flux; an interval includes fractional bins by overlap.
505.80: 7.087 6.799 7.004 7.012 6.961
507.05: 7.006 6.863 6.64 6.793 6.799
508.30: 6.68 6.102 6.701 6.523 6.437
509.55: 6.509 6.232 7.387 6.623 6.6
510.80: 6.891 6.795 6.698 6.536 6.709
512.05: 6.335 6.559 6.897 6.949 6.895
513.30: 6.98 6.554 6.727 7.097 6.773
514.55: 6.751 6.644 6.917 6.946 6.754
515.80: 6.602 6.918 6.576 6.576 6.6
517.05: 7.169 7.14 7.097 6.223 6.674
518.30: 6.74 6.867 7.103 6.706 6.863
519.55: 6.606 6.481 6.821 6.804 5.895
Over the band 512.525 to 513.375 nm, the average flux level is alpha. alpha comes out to 6.93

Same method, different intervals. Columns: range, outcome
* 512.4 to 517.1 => 6.8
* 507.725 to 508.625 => 6.61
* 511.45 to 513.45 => 6.73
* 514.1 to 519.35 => 6.8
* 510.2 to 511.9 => 6.69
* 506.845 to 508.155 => 6.83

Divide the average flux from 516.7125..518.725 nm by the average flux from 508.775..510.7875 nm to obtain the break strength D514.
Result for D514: 1.03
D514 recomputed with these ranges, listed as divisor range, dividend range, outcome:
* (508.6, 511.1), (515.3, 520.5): 1.02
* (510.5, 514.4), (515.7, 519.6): 1.00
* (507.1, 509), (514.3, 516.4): 1.02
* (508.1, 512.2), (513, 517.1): 1.03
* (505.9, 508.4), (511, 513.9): 0.98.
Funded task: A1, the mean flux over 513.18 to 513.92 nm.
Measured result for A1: 6.75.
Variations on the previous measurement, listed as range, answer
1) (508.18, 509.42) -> 6.49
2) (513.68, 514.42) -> 6.87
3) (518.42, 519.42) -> 6.88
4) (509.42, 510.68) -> 6.67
